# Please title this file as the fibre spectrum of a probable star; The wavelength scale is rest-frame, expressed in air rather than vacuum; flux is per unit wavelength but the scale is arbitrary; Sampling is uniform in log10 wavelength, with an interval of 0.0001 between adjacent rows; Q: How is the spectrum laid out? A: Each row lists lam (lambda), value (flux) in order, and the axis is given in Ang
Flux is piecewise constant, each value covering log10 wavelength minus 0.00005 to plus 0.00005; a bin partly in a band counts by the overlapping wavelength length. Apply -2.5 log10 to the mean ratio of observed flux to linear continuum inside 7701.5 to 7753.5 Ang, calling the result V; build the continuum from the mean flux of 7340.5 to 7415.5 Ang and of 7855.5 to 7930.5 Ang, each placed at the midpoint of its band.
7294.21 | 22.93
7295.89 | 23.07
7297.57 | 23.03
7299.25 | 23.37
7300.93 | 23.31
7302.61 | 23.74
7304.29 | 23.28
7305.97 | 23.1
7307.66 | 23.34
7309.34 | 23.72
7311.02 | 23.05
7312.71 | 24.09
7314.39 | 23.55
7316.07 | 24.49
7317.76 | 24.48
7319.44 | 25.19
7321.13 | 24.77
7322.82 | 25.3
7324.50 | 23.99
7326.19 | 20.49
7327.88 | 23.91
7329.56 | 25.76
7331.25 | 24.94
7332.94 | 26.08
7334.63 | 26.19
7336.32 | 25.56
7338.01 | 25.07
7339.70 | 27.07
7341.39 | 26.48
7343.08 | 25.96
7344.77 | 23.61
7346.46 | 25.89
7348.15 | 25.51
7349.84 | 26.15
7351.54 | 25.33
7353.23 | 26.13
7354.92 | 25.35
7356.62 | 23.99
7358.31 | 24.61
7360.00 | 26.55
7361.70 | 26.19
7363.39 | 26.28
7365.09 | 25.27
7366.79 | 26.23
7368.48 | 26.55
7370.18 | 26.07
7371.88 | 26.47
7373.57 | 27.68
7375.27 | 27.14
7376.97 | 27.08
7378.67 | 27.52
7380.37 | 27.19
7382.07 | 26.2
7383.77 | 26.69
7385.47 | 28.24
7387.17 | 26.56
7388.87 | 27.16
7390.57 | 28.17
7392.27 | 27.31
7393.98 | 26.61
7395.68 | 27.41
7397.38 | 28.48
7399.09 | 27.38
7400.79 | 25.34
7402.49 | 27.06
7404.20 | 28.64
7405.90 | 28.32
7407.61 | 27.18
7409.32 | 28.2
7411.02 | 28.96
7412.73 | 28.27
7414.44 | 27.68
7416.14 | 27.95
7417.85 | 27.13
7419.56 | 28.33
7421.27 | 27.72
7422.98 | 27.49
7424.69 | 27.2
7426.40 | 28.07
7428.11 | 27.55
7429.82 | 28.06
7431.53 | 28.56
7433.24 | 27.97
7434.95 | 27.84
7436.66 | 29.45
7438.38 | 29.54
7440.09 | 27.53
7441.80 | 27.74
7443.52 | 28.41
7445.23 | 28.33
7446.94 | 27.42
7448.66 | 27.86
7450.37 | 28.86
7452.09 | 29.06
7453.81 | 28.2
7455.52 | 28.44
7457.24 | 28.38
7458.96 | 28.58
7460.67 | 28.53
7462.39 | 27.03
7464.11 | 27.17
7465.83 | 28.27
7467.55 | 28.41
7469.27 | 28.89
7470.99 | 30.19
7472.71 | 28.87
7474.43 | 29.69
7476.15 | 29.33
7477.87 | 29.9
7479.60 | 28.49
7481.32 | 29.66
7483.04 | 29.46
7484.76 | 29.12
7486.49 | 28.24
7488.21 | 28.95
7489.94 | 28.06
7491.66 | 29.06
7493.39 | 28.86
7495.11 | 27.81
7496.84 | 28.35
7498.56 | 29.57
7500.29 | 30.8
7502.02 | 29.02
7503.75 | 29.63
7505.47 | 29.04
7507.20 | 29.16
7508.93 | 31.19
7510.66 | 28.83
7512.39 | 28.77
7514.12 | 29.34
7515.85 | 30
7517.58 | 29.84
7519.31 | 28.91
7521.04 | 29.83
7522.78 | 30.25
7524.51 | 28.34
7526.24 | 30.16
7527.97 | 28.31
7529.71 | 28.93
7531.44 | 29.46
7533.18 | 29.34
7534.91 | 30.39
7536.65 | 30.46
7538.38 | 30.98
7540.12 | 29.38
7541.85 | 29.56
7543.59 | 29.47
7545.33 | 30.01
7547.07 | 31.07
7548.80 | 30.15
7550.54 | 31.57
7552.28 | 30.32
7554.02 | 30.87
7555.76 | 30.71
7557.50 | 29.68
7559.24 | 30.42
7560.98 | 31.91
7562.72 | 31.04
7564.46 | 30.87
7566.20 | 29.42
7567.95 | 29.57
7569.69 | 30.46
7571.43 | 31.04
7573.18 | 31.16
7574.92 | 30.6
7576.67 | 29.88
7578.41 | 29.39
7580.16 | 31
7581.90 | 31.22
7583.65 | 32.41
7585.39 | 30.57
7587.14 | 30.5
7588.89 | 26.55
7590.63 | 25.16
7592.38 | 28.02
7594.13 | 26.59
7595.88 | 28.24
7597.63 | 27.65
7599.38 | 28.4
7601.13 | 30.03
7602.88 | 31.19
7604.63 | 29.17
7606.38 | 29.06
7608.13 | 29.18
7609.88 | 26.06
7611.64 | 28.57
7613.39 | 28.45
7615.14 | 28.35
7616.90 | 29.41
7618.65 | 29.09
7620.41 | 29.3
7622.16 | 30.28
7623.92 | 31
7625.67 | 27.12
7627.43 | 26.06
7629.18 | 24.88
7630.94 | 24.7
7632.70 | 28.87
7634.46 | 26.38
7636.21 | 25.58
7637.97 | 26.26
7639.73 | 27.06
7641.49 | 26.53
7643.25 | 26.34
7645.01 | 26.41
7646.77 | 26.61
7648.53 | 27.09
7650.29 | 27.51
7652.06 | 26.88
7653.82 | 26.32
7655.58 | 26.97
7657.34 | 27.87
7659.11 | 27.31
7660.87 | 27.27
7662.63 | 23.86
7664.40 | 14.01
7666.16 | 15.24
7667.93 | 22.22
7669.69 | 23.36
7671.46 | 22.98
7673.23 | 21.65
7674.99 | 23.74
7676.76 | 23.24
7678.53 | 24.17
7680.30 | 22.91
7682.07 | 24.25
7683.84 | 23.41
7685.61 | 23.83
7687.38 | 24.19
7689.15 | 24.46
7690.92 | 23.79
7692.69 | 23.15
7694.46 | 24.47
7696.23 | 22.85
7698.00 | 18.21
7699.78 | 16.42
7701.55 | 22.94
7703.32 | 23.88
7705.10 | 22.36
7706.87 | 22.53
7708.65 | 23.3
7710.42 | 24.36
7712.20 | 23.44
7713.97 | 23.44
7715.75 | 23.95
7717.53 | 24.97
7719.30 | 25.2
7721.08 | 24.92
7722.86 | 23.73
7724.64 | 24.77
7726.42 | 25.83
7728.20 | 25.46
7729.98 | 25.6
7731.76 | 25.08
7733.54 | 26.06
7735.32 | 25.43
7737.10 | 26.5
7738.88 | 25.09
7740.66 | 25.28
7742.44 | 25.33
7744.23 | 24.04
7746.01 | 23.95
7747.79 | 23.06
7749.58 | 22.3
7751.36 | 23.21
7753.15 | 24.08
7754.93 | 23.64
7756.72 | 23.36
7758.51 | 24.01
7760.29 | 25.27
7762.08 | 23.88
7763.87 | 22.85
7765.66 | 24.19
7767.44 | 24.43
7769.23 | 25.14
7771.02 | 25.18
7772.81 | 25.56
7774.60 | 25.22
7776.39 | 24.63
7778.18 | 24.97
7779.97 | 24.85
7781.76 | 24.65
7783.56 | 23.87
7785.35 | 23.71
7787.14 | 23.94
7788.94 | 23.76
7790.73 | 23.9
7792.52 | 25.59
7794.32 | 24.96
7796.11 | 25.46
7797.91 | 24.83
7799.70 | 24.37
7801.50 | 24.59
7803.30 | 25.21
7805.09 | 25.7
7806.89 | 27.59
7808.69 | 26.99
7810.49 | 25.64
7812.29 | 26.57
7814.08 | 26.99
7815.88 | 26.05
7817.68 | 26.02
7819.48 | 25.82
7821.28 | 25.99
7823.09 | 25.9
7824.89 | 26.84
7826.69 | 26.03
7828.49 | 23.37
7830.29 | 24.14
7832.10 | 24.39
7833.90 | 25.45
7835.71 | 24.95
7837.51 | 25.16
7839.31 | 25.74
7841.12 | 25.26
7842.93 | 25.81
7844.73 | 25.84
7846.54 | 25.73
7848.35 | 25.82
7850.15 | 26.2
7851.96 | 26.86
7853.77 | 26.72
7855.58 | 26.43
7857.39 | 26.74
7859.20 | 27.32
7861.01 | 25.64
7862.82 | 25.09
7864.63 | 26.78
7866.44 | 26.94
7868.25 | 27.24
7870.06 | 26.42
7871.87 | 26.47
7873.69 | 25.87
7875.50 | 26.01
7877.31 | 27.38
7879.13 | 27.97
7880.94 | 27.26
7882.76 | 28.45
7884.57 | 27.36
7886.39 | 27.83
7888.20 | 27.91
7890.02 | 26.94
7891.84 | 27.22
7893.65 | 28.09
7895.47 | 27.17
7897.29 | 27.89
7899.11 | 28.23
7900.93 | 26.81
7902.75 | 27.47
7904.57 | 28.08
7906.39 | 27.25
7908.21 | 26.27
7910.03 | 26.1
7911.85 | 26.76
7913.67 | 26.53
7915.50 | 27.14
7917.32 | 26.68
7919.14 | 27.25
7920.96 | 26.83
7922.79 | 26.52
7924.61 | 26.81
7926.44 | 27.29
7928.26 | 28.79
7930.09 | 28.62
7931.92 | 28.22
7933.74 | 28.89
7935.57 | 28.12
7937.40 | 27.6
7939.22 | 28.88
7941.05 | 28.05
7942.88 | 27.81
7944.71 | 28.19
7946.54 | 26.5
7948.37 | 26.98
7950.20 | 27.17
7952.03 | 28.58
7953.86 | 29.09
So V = 0.11 mag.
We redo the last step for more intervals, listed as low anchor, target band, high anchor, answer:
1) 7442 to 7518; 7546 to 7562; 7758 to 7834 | -0.102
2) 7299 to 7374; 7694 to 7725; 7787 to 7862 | 0.109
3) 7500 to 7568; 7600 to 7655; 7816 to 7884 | 0.041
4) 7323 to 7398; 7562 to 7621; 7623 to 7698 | -0.171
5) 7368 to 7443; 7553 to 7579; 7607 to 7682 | -0.155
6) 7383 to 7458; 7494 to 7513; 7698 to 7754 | -0.096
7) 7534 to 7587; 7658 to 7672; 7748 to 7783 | 0.231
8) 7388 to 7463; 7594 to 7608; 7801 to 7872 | -0.071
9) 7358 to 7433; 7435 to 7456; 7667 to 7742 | -0.066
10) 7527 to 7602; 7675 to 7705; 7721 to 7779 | 0.151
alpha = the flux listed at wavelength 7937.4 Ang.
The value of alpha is 27.6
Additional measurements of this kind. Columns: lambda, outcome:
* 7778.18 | 24.97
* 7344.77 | 23.61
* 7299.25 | 23.37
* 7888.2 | 27.91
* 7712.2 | 23.44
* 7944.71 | 28.19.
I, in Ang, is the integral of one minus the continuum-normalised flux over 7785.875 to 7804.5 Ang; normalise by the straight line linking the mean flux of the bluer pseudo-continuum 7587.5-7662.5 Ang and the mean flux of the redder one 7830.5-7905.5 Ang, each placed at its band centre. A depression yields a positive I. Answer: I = 1.6 Ang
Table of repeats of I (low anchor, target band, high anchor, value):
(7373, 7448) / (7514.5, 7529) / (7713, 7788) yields -1.5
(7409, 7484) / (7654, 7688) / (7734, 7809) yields 3.2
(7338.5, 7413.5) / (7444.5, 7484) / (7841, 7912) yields -2.9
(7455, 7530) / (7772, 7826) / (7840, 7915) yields 3.8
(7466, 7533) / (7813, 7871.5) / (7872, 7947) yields 3.8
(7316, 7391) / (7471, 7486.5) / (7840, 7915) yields -1.9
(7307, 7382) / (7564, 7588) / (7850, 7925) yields -4.1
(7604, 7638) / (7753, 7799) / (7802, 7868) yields 3.5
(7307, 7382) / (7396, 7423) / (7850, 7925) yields -2.3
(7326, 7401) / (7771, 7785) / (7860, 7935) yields 1.1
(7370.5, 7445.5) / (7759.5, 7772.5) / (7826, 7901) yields 1.1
